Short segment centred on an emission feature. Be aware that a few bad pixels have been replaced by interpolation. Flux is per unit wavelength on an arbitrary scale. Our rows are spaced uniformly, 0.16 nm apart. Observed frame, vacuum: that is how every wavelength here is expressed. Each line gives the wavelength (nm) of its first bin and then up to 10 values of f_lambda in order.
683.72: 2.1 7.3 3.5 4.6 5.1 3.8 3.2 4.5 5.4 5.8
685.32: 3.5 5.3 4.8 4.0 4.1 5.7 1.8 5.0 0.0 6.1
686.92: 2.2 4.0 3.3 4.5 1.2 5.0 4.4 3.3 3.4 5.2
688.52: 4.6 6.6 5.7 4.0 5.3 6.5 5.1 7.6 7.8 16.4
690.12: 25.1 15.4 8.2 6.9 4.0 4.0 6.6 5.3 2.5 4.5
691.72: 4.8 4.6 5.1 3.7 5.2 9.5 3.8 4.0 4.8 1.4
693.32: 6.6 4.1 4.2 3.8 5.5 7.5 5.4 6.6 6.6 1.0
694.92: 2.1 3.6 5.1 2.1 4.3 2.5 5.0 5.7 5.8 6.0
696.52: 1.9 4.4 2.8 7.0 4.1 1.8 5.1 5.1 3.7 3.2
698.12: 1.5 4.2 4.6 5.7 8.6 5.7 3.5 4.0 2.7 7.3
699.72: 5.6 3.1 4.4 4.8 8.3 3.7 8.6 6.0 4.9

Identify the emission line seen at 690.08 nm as [O III] 5007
